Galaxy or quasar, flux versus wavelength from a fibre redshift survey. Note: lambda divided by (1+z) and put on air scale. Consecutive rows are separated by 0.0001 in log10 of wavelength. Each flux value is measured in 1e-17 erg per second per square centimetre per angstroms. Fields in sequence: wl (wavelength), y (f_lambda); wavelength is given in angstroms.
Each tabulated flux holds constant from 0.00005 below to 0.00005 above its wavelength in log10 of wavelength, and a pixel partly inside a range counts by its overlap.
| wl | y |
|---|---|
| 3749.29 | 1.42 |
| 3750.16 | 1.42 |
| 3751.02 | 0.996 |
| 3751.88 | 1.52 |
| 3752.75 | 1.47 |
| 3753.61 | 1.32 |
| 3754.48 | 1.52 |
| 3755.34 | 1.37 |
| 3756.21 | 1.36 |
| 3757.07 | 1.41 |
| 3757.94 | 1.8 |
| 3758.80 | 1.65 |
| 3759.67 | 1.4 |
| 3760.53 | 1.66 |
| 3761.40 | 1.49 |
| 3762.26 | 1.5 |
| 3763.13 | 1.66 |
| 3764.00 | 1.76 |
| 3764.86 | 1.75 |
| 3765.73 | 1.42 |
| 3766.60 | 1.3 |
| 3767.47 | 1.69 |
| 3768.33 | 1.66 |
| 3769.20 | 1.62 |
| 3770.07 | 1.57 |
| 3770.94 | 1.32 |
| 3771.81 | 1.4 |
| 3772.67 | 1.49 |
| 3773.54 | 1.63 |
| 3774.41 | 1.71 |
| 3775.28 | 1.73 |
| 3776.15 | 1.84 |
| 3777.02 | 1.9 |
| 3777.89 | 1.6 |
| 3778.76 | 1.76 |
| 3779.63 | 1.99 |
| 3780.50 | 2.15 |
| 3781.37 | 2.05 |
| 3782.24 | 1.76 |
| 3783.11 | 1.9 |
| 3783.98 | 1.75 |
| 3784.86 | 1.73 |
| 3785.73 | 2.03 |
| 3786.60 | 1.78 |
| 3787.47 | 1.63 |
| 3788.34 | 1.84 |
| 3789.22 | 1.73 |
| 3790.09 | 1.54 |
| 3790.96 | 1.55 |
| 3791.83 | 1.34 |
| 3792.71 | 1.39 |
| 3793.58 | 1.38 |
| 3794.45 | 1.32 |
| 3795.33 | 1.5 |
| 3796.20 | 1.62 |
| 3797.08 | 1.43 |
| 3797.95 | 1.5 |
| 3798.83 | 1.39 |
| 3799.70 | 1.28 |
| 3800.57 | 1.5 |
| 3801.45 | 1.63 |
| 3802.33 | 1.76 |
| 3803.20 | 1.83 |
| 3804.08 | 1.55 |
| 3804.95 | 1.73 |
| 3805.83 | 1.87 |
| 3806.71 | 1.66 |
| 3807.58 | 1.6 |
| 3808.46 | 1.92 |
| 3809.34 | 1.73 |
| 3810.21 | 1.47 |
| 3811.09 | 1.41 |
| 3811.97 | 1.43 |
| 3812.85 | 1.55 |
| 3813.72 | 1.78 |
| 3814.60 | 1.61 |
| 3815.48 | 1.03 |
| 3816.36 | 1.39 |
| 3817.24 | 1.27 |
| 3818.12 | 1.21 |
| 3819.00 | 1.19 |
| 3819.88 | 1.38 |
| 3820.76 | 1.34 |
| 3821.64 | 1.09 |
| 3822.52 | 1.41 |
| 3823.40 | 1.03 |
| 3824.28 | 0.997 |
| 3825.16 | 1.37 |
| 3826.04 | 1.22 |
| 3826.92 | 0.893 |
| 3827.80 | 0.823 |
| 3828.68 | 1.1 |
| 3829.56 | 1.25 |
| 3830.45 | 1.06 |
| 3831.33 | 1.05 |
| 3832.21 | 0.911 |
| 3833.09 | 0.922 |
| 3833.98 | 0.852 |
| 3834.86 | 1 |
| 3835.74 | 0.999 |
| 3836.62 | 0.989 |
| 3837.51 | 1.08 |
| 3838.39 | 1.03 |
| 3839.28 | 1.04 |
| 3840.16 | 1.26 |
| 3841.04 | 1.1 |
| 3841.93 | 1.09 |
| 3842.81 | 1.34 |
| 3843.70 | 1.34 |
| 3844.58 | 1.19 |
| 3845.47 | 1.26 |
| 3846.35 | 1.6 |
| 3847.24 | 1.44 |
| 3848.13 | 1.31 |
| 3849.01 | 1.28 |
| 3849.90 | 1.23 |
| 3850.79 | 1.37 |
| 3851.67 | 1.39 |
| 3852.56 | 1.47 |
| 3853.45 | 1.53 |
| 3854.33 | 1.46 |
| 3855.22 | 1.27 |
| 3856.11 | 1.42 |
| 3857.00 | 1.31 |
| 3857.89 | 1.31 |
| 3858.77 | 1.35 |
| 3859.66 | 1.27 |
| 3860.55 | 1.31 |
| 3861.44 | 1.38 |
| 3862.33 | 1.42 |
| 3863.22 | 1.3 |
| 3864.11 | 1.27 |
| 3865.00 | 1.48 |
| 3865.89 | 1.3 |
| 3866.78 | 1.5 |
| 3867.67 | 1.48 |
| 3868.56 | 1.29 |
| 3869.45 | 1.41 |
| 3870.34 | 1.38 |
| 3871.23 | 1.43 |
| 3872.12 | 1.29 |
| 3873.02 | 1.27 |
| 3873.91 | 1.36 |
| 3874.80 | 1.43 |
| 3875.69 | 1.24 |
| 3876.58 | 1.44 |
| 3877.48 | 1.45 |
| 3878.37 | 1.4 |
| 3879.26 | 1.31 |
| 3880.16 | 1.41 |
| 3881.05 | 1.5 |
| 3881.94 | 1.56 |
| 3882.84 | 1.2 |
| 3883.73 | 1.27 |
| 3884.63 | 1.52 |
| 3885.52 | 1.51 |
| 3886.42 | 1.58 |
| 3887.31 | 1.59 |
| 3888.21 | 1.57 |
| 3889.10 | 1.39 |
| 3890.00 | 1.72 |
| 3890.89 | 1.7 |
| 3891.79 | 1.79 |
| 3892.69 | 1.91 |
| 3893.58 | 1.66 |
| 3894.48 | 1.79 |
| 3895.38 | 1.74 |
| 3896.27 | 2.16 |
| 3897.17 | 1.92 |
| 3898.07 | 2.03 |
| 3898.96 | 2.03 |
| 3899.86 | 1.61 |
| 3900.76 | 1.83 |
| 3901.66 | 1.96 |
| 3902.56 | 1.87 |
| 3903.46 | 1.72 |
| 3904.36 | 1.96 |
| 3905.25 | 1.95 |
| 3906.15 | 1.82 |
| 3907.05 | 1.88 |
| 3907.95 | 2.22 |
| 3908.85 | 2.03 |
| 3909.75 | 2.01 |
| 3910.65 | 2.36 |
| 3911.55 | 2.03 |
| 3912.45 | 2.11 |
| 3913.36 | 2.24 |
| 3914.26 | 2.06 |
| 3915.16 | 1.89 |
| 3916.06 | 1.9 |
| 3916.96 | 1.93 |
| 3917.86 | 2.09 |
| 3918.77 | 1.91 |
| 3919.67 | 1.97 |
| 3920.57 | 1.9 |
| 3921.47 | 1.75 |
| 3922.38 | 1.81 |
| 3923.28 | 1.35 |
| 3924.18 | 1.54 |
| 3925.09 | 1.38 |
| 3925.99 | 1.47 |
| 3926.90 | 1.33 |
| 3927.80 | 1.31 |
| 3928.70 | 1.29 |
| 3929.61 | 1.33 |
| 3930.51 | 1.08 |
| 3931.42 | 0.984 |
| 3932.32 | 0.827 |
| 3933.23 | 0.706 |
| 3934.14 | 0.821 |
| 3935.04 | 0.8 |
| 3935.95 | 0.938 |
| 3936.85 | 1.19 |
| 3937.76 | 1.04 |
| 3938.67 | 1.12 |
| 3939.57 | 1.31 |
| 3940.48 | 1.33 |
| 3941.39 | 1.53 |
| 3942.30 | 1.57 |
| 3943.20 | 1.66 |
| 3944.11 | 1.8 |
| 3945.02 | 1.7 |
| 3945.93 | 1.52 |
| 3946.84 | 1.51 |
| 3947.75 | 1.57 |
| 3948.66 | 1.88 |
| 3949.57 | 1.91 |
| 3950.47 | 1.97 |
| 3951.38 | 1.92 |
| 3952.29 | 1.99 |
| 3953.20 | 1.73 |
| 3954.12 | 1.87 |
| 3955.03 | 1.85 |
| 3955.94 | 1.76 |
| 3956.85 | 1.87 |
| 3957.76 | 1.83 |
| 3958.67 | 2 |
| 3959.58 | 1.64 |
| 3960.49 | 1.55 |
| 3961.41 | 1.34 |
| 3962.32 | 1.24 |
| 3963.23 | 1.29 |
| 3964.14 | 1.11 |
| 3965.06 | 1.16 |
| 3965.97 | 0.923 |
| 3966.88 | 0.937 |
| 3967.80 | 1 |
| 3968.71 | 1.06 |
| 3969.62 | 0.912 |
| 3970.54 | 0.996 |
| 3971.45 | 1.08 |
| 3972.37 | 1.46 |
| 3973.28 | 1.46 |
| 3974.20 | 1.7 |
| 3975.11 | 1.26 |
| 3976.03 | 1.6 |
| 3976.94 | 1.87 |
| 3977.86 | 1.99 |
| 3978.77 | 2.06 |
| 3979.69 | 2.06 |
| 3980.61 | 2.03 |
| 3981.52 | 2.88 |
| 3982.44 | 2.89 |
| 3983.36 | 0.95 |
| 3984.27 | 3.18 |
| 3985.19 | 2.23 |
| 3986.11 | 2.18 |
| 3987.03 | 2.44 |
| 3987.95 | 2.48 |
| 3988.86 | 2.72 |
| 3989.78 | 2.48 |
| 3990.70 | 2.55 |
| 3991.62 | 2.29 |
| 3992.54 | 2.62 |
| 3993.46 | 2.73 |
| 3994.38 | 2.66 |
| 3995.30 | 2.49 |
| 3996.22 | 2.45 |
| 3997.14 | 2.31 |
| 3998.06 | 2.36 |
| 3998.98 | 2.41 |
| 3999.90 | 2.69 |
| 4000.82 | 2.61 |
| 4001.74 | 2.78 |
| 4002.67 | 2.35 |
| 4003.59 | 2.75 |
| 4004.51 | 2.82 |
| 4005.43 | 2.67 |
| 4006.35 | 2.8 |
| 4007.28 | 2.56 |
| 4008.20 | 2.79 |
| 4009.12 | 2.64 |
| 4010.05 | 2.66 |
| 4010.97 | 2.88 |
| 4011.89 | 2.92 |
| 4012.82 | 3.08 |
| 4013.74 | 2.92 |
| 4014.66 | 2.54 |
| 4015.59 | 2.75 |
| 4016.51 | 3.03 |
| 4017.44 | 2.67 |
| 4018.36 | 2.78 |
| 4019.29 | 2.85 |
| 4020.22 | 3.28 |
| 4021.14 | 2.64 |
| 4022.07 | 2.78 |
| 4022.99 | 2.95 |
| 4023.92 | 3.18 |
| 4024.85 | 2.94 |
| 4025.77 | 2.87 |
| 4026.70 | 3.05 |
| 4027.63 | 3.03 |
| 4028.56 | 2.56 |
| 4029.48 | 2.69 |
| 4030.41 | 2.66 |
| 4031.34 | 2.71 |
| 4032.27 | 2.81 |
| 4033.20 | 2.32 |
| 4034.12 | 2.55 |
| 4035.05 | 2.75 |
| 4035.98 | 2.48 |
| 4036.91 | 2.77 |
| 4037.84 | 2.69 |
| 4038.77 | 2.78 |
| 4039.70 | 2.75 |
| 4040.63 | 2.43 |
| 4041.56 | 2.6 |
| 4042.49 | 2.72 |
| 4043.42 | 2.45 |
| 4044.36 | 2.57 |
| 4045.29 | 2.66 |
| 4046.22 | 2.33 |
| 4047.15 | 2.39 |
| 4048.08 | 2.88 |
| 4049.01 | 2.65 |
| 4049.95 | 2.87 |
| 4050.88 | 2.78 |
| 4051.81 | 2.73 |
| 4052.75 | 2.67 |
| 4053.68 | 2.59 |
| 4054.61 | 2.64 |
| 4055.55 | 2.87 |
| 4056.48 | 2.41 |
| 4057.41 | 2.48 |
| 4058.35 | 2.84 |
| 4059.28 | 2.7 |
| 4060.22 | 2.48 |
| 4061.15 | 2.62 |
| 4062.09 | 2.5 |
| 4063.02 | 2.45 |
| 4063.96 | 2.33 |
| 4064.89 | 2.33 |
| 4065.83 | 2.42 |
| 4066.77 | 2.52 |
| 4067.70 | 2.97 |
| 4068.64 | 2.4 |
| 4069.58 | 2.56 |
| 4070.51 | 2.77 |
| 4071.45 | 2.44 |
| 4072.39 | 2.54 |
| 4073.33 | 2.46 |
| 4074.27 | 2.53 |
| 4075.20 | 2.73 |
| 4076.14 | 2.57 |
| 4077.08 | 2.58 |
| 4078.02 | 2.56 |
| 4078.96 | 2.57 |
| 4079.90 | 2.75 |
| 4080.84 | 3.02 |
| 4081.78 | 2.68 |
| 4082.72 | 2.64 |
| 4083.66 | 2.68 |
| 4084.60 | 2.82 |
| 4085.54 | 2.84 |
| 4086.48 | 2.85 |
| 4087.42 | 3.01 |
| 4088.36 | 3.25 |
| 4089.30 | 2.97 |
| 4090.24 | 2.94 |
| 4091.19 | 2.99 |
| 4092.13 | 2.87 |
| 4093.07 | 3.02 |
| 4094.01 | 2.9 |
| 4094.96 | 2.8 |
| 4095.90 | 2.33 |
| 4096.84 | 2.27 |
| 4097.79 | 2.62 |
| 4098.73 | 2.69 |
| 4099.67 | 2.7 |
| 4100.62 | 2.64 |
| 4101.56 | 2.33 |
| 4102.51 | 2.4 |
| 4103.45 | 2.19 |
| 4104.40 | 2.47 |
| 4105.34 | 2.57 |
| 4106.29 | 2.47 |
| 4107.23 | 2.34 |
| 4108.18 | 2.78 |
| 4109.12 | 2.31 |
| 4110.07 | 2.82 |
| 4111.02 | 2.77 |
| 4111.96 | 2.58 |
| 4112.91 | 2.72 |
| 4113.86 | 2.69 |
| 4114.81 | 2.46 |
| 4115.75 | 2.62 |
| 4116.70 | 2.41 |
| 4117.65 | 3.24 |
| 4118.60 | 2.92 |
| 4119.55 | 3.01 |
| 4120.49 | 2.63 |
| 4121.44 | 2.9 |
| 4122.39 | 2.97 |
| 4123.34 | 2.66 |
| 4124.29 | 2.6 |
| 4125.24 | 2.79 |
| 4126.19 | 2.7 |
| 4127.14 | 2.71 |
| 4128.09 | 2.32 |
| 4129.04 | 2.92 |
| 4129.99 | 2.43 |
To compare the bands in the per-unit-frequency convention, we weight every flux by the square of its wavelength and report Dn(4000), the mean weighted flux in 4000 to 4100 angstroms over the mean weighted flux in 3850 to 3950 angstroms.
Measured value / 1.9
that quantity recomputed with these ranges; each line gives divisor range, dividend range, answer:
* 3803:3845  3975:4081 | 2.26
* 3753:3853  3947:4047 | 1.75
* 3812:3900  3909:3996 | 1.32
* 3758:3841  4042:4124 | 2.09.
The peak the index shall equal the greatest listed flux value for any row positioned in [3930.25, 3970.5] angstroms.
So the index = 2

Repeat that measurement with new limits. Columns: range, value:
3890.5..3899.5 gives 2.16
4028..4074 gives 2.97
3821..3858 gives 1.6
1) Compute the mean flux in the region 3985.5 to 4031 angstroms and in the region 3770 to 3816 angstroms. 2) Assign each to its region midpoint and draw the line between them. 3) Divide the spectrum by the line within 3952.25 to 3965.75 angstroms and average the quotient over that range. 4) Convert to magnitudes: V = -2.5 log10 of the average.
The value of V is 0.47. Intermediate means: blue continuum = 1.63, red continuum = 2.7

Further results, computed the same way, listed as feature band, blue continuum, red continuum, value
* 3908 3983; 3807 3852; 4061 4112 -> 0.17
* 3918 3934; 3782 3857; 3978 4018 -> 0.42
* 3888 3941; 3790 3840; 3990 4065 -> 0.18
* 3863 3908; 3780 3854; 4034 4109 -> 0.10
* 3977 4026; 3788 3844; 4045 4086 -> -0.14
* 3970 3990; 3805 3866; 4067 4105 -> 0.06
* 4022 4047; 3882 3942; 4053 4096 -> -0.12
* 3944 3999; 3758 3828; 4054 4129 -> 0.19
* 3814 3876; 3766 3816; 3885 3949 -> 0.29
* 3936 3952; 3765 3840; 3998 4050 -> 0.41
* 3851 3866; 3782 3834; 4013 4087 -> 0.23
